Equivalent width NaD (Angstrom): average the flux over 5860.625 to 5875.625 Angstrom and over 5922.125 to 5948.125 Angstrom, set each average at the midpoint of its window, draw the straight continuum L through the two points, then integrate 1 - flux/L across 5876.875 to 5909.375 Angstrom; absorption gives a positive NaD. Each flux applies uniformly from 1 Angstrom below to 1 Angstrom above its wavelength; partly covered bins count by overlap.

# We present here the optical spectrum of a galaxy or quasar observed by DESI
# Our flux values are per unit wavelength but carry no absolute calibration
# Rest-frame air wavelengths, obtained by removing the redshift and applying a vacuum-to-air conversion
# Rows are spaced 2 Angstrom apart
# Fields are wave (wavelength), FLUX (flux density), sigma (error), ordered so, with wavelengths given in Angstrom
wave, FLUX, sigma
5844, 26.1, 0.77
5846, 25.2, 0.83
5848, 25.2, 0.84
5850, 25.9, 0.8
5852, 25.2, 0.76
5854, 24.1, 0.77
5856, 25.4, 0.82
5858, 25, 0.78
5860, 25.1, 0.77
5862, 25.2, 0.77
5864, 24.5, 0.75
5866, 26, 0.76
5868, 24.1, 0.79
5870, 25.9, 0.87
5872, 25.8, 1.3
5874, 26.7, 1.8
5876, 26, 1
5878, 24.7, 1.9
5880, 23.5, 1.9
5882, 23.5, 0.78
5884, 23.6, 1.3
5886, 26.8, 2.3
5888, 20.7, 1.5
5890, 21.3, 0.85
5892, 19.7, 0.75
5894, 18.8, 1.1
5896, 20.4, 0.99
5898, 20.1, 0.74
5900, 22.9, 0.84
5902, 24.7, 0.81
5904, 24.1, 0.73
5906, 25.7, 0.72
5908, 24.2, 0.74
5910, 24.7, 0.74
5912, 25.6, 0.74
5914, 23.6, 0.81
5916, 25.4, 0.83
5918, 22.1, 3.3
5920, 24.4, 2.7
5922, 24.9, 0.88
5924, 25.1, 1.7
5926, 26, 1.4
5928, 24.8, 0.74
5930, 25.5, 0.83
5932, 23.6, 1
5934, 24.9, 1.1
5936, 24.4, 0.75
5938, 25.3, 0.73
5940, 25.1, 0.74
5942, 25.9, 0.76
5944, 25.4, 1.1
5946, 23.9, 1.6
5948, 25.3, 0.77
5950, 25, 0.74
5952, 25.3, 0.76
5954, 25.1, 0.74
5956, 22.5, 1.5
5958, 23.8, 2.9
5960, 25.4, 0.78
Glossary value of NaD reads 3.2 Angstrom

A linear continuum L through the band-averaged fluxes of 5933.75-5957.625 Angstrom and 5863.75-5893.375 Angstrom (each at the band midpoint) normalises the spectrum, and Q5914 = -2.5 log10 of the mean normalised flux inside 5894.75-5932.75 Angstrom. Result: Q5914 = 0.02 mag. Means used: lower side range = 24.1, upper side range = 24.8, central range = 24.1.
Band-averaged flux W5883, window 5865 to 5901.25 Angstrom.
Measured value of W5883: 23.4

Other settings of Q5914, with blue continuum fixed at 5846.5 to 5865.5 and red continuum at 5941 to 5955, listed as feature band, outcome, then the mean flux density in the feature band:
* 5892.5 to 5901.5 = 0.21 mag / 20.7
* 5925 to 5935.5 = 0.01 mag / 24.9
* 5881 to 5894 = 0.13 mag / 22.3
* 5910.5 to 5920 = 0.04 mag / 24.2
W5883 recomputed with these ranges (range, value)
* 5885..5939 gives 23.7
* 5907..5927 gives 24.6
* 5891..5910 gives 22.4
